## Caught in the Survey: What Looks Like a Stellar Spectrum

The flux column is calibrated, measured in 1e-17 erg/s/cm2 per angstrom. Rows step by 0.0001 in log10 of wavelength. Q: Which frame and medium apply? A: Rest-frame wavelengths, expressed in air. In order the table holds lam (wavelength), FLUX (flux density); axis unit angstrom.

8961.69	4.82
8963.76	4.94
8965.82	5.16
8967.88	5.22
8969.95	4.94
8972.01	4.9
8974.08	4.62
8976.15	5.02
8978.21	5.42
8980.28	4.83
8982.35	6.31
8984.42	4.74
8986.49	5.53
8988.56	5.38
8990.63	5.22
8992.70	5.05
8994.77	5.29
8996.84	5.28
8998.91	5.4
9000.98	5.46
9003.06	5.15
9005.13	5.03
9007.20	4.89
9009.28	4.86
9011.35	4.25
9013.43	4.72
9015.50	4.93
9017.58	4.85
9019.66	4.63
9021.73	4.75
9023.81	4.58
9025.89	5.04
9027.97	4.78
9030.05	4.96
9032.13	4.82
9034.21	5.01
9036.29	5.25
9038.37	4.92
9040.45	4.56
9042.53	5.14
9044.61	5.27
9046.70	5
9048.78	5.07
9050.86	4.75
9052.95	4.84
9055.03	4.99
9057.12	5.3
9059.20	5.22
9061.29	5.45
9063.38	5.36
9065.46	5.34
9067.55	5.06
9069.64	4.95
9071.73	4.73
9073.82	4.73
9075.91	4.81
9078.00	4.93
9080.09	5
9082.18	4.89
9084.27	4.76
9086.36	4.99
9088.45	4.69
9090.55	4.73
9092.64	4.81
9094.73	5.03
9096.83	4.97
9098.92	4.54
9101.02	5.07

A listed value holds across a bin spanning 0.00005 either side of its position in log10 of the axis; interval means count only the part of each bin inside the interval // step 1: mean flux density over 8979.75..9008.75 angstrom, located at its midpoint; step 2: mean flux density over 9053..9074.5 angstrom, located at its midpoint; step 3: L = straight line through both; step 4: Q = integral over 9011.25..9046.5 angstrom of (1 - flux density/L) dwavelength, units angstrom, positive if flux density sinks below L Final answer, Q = 2.1 angstrom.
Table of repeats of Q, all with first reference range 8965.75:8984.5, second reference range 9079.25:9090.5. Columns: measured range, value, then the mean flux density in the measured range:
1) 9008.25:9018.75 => 0.65 angstrom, 4.72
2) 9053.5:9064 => -0.69 angstrom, 5.24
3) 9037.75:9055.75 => 0.00 angstrom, 4.95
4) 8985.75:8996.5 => -0.41 angstrom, 5.29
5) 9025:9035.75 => 0.12 angstrom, 4.93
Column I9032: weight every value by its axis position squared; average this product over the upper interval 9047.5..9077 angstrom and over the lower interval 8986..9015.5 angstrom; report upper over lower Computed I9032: 1.0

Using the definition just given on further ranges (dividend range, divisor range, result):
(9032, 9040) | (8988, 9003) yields 0.95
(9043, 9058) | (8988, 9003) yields 0.96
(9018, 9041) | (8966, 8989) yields 0.95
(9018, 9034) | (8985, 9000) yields 0.92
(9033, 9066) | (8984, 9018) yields 1.01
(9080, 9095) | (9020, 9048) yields 1.00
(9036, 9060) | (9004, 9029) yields 1.06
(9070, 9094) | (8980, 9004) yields 0.93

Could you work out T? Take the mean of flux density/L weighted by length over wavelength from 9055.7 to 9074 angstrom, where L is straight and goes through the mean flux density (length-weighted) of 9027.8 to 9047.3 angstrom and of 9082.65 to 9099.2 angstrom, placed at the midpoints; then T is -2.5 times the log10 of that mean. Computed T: -0.05 mag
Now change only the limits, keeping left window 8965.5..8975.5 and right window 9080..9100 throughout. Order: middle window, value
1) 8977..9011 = -0.06 mag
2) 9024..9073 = -0.03 mag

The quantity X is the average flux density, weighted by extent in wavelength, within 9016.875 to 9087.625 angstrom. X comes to 4.96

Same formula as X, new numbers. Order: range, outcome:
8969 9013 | 5.12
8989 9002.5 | 5.28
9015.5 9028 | 4.78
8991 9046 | 4.96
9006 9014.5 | 4.69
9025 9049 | 4.98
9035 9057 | 4.99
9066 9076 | 4.88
